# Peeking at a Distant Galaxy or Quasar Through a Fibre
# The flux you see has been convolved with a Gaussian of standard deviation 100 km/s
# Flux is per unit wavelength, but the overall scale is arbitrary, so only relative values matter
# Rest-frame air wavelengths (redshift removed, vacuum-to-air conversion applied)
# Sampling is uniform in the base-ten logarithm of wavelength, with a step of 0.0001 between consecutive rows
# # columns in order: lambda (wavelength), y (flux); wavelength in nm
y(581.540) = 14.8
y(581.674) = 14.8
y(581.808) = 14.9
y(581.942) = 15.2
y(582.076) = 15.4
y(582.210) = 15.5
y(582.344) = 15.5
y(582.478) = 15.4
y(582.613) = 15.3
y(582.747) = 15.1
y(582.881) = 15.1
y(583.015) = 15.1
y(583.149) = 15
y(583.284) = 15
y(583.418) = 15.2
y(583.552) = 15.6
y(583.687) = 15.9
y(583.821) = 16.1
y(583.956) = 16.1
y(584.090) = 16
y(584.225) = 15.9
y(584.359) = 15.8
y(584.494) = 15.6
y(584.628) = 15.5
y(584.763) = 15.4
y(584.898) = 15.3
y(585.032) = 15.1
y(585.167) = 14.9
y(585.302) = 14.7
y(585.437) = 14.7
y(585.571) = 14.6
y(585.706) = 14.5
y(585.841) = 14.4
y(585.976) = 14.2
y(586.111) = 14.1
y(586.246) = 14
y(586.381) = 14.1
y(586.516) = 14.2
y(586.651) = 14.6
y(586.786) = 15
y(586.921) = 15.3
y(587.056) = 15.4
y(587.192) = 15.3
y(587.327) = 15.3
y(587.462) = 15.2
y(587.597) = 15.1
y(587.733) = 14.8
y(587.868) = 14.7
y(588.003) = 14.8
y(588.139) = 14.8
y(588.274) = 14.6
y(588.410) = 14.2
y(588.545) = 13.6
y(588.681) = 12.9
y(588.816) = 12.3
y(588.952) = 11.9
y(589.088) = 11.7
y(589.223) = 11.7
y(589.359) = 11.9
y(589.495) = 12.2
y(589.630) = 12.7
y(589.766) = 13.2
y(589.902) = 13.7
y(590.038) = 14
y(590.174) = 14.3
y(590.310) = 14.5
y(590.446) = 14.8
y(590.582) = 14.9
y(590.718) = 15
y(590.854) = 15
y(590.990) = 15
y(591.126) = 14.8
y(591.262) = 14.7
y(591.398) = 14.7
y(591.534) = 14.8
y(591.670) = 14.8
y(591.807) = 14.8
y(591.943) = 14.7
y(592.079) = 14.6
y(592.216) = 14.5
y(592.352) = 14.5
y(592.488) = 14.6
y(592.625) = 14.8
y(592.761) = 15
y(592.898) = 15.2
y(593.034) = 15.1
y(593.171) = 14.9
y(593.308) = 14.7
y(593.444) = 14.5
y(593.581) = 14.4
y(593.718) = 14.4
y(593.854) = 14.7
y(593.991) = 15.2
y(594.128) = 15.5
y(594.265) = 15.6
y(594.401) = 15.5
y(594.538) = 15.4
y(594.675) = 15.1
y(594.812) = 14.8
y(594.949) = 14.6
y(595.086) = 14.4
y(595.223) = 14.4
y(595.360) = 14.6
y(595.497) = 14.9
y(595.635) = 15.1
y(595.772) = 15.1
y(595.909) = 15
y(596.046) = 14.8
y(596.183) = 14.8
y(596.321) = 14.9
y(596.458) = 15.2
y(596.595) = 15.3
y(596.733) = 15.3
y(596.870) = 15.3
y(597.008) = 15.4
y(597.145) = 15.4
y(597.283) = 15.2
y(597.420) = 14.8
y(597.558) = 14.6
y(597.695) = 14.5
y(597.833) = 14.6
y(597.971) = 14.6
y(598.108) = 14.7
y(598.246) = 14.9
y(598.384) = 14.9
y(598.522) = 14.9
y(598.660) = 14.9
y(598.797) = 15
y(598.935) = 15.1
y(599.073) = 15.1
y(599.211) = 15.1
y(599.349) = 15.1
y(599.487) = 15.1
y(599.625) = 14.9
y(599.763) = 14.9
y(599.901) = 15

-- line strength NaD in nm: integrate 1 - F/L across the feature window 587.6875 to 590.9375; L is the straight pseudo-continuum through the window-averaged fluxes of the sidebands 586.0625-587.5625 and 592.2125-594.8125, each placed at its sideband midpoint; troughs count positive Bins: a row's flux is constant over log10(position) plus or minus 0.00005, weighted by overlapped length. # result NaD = 0.26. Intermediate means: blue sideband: 14.8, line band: 13.7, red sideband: 14.9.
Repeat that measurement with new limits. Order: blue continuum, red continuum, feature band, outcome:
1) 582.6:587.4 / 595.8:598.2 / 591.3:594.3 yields 0.04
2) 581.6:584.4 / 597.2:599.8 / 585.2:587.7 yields 0.10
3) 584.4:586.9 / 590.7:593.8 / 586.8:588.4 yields -0.03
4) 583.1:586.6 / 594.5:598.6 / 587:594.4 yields 0.31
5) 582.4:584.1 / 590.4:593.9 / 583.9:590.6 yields 0.35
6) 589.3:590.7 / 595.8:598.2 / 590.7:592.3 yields -0.09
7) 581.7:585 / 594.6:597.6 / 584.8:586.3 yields 0.07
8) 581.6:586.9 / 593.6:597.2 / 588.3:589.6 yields 0.22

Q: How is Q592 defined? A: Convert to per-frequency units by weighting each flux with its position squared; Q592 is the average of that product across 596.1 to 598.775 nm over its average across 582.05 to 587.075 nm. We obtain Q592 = 1.03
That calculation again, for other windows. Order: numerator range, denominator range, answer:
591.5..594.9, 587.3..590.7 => 1.10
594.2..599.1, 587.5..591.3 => 1.11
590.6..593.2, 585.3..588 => 1.03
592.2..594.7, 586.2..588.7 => 1.04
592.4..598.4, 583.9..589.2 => 1.05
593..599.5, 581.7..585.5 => 1.02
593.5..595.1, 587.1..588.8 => 1.05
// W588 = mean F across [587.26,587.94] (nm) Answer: 15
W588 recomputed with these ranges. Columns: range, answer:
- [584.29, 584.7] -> 15.6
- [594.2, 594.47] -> 15.6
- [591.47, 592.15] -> 14.7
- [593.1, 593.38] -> 14.8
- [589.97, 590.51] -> 14.4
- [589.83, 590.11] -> 13.8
